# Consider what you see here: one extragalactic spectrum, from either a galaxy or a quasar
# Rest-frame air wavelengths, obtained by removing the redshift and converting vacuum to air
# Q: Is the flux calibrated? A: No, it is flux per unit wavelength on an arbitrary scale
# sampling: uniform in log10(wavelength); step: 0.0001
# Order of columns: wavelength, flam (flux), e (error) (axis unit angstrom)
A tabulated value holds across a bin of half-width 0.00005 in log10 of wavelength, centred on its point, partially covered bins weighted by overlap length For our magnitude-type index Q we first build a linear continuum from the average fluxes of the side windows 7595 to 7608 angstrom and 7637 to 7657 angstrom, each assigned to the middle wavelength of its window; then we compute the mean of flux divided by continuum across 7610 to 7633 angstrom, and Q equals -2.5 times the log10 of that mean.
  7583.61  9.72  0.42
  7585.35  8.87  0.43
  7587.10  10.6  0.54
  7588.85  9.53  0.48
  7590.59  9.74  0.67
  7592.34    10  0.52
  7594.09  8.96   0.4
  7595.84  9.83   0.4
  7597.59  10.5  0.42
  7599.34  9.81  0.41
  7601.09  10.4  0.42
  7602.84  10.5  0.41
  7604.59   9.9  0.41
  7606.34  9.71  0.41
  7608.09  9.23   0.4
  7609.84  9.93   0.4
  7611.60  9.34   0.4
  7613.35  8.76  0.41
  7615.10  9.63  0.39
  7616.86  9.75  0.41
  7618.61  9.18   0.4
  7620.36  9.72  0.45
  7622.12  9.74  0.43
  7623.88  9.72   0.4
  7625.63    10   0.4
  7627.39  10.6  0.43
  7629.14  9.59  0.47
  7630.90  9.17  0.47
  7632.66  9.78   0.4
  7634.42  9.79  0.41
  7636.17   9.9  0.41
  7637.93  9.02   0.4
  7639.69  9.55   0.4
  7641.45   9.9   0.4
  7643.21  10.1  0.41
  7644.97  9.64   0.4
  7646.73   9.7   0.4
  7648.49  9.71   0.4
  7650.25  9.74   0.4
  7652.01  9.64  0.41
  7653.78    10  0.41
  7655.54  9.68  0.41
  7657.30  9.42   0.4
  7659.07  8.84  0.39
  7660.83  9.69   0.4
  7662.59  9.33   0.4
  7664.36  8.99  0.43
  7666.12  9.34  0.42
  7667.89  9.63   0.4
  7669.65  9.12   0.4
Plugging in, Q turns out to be 0.030 mag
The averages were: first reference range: 10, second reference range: 9.69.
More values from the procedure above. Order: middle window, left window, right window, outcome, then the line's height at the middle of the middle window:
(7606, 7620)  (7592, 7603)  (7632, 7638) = 0.05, 9.86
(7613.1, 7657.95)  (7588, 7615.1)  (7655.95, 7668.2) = -0.02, 9.5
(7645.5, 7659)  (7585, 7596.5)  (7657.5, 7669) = -0.03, 9.36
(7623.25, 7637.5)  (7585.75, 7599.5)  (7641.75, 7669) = -0.01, 9.68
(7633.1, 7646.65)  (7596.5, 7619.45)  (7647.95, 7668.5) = -0.01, 9.59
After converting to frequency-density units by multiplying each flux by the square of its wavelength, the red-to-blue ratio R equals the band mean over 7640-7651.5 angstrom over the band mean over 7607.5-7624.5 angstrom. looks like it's 1.04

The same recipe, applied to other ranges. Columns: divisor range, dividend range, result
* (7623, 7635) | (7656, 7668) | 0.96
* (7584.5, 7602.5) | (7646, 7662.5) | 0.99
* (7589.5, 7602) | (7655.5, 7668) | 0.96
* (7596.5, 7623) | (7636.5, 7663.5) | 1.00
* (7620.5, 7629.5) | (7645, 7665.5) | 0.97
